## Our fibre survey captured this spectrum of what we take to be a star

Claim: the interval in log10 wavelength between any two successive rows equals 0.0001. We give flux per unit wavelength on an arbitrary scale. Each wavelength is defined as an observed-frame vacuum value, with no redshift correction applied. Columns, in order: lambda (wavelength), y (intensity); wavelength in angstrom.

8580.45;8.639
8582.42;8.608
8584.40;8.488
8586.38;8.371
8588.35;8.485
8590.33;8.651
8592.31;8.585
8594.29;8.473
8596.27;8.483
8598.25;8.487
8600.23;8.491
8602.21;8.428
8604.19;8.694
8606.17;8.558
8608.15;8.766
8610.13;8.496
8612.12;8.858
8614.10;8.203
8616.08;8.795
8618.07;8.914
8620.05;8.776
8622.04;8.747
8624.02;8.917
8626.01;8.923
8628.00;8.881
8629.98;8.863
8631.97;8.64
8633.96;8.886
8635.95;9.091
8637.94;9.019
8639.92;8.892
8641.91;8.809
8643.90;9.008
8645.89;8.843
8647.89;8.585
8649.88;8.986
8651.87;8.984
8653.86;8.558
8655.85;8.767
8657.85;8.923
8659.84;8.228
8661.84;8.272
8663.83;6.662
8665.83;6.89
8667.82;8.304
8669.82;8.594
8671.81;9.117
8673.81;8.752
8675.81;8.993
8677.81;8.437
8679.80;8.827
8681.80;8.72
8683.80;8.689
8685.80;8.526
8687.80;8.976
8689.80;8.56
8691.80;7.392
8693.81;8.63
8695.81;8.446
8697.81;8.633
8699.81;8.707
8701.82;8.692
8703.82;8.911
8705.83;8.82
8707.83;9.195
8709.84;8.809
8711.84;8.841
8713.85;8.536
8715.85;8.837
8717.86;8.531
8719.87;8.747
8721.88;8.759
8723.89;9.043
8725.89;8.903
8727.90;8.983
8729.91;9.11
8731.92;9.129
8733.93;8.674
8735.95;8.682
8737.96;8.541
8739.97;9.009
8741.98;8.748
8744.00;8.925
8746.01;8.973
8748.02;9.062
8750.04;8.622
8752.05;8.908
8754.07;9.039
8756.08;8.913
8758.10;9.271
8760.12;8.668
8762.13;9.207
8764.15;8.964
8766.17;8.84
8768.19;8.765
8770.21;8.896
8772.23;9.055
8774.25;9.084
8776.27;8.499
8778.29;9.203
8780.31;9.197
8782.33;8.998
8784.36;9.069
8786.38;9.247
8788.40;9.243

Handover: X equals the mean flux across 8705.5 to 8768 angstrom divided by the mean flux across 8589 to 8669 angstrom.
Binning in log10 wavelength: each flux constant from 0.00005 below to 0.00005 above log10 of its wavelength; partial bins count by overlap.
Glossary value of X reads 1.0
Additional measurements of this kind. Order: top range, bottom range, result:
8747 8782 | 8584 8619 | 1.05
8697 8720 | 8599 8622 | 1.02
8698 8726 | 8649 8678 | 1.04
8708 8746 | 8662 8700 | 1.05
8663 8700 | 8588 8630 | 0.97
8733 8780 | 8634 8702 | 1.04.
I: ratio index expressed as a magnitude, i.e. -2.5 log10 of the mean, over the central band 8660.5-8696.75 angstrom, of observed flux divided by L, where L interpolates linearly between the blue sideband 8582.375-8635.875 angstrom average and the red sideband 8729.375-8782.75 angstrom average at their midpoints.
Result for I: 0.051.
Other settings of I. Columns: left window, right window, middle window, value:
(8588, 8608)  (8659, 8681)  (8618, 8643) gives -0.06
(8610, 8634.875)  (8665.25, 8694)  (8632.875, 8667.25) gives 0.01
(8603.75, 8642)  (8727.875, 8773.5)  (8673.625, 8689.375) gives 0.01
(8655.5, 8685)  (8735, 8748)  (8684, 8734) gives -0.01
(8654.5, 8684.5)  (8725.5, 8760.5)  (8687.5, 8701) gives 0.02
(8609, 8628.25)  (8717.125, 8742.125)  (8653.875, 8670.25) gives 0.09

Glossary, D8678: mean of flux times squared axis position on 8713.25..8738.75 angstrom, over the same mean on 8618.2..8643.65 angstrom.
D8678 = 1.01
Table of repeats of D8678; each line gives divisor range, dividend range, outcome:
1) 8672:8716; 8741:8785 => 1.05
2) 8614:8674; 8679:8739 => 1.03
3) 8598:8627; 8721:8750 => 1.05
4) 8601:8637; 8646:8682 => 0.98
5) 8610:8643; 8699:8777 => 1.03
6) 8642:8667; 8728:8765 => 1.08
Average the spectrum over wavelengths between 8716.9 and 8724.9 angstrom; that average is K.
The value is 8.78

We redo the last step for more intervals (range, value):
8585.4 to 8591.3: 8.51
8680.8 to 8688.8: 8.73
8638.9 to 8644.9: 8.92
